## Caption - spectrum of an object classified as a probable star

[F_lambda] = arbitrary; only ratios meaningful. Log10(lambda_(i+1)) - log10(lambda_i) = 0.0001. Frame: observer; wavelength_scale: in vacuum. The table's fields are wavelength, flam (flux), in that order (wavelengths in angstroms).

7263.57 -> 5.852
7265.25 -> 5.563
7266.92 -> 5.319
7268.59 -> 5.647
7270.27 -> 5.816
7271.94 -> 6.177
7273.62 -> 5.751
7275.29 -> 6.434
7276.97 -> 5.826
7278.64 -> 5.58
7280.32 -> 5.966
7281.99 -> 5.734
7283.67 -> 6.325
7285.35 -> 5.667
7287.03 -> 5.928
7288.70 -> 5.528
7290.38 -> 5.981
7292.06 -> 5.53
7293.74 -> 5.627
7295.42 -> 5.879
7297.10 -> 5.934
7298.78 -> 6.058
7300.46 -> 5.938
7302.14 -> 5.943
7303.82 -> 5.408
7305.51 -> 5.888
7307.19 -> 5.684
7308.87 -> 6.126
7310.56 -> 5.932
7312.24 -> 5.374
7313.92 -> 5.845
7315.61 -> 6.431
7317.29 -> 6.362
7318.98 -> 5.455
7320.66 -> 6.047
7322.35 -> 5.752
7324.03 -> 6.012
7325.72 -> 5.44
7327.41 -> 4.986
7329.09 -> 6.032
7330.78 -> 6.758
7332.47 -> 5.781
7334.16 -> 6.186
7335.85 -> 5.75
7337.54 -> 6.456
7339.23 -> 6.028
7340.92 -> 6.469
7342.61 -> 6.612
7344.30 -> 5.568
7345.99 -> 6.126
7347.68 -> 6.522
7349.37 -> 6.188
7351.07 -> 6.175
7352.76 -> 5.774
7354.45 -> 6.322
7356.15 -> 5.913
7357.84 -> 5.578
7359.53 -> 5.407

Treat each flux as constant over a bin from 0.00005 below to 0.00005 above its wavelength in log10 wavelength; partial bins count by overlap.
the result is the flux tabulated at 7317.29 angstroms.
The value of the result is 6.362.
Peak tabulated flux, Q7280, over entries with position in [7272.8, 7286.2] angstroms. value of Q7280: 6.434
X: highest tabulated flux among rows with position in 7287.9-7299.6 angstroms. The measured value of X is 6.058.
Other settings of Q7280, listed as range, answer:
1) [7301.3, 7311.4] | 6.126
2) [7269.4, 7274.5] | 6.177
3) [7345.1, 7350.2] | 6.522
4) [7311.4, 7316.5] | 6.431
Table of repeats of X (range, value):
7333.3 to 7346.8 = 6.612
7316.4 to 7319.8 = 6.362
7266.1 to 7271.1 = 5.816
